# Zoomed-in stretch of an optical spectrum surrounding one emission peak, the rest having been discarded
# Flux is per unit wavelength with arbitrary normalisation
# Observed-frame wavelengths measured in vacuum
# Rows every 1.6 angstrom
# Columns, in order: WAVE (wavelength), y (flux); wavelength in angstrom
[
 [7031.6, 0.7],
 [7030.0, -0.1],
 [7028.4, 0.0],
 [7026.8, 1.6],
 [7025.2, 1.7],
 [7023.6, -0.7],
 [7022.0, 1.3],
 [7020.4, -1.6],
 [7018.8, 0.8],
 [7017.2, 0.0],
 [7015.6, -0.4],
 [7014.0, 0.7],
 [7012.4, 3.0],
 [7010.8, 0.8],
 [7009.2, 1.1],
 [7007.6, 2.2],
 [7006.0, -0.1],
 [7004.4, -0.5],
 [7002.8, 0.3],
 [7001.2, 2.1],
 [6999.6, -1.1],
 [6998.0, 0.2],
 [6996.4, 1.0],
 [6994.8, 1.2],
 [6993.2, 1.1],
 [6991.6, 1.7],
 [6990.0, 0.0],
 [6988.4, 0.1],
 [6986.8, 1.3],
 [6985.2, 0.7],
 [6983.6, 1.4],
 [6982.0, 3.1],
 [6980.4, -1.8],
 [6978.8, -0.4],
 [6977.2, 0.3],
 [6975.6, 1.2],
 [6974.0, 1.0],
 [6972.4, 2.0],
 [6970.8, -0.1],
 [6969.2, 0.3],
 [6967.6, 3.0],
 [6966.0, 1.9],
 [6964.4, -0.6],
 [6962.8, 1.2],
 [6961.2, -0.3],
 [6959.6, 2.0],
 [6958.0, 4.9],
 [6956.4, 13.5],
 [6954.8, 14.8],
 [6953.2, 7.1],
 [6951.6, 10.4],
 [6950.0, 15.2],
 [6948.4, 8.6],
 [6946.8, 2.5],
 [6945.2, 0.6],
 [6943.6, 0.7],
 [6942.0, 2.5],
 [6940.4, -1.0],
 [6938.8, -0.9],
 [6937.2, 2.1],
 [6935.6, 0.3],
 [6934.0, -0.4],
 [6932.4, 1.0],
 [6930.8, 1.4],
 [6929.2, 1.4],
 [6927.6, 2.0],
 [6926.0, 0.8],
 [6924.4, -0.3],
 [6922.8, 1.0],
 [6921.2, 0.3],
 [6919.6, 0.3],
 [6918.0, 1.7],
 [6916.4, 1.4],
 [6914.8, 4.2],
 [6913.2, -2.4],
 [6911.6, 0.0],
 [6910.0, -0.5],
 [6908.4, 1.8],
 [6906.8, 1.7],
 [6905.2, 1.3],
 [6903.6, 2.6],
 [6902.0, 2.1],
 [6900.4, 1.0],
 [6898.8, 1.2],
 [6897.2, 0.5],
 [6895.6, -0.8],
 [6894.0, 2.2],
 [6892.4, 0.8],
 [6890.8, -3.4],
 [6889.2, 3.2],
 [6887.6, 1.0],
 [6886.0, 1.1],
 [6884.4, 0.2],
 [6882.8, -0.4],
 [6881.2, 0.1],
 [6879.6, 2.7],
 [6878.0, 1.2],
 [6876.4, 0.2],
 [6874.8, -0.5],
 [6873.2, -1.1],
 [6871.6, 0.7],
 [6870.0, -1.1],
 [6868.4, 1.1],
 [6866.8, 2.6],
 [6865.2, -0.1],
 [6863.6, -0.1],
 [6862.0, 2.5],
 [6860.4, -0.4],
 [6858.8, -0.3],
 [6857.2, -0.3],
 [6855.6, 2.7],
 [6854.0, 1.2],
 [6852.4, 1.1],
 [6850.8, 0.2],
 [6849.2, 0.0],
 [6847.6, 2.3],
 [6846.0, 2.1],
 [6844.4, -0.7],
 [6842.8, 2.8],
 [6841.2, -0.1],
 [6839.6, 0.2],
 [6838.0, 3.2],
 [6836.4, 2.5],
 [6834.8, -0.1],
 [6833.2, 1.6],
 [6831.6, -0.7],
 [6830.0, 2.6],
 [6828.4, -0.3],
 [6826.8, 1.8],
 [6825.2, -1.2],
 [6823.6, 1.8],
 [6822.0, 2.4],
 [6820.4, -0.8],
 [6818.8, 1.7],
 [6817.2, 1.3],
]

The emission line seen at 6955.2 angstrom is [O II]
